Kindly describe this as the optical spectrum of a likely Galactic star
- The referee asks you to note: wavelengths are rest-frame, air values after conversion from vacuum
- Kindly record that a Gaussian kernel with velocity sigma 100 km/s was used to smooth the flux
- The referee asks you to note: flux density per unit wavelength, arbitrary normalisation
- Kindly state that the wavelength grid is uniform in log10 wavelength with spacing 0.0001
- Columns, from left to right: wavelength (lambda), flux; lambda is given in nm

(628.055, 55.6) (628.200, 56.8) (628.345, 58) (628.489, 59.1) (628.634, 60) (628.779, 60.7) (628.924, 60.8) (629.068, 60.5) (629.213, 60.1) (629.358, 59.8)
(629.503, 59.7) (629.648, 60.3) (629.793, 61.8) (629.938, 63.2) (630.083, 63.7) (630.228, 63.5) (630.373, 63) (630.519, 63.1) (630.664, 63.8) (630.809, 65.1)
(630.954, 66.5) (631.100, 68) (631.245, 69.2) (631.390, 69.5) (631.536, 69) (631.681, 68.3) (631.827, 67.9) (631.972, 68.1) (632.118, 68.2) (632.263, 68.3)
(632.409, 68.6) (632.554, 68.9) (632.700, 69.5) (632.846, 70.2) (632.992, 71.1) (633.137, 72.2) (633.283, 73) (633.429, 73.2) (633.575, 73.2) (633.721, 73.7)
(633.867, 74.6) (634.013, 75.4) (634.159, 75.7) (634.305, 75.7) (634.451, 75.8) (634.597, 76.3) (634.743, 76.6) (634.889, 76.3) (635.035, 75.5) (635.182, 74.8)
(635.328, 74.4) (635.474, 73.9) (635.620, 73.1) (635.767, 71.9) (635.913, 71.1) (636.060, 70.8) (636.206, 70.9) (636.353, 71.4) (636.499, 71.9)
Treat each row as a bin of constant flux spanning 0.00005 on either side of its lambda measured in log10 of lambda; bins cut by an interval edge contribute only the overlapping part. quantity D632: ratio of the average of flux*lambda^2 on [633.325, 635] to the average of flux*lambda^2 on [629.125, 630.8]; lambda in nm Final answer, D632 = 1.23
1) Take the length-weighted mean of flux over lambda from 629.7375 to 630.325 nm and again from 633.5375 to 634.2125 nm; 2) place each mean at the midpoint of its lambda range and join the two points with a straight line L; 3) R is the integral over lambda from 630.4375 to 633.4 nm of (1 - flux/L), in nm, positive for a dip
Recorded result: 0.01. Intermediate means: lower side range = 63.1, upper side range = 74.5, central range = 68.5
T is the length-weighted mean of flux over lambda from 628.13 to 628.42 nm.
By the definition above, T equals 57.5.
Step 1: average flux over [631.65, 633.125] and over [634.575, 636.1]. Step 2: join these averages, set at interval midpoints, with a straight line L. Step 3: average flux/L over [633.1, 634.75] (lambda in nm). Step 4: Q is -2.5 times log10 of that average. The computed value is -0.04 mag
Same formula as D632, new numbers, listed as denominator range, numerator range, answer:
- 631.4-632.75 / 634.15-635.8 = 1.10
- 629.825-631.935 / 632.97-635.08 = 1.14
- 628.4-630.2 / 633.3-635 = 1.25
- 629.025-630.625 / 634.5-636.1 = 1.22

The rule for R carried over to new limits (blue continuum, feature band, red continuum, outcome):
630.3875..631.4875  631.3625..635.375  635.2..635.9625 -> -0.14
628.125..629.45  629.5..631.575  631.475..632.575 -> -0.01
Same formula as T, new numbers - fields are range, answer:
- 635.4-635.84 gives 73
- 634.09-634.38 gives 75.7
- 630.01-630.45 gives 63.3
